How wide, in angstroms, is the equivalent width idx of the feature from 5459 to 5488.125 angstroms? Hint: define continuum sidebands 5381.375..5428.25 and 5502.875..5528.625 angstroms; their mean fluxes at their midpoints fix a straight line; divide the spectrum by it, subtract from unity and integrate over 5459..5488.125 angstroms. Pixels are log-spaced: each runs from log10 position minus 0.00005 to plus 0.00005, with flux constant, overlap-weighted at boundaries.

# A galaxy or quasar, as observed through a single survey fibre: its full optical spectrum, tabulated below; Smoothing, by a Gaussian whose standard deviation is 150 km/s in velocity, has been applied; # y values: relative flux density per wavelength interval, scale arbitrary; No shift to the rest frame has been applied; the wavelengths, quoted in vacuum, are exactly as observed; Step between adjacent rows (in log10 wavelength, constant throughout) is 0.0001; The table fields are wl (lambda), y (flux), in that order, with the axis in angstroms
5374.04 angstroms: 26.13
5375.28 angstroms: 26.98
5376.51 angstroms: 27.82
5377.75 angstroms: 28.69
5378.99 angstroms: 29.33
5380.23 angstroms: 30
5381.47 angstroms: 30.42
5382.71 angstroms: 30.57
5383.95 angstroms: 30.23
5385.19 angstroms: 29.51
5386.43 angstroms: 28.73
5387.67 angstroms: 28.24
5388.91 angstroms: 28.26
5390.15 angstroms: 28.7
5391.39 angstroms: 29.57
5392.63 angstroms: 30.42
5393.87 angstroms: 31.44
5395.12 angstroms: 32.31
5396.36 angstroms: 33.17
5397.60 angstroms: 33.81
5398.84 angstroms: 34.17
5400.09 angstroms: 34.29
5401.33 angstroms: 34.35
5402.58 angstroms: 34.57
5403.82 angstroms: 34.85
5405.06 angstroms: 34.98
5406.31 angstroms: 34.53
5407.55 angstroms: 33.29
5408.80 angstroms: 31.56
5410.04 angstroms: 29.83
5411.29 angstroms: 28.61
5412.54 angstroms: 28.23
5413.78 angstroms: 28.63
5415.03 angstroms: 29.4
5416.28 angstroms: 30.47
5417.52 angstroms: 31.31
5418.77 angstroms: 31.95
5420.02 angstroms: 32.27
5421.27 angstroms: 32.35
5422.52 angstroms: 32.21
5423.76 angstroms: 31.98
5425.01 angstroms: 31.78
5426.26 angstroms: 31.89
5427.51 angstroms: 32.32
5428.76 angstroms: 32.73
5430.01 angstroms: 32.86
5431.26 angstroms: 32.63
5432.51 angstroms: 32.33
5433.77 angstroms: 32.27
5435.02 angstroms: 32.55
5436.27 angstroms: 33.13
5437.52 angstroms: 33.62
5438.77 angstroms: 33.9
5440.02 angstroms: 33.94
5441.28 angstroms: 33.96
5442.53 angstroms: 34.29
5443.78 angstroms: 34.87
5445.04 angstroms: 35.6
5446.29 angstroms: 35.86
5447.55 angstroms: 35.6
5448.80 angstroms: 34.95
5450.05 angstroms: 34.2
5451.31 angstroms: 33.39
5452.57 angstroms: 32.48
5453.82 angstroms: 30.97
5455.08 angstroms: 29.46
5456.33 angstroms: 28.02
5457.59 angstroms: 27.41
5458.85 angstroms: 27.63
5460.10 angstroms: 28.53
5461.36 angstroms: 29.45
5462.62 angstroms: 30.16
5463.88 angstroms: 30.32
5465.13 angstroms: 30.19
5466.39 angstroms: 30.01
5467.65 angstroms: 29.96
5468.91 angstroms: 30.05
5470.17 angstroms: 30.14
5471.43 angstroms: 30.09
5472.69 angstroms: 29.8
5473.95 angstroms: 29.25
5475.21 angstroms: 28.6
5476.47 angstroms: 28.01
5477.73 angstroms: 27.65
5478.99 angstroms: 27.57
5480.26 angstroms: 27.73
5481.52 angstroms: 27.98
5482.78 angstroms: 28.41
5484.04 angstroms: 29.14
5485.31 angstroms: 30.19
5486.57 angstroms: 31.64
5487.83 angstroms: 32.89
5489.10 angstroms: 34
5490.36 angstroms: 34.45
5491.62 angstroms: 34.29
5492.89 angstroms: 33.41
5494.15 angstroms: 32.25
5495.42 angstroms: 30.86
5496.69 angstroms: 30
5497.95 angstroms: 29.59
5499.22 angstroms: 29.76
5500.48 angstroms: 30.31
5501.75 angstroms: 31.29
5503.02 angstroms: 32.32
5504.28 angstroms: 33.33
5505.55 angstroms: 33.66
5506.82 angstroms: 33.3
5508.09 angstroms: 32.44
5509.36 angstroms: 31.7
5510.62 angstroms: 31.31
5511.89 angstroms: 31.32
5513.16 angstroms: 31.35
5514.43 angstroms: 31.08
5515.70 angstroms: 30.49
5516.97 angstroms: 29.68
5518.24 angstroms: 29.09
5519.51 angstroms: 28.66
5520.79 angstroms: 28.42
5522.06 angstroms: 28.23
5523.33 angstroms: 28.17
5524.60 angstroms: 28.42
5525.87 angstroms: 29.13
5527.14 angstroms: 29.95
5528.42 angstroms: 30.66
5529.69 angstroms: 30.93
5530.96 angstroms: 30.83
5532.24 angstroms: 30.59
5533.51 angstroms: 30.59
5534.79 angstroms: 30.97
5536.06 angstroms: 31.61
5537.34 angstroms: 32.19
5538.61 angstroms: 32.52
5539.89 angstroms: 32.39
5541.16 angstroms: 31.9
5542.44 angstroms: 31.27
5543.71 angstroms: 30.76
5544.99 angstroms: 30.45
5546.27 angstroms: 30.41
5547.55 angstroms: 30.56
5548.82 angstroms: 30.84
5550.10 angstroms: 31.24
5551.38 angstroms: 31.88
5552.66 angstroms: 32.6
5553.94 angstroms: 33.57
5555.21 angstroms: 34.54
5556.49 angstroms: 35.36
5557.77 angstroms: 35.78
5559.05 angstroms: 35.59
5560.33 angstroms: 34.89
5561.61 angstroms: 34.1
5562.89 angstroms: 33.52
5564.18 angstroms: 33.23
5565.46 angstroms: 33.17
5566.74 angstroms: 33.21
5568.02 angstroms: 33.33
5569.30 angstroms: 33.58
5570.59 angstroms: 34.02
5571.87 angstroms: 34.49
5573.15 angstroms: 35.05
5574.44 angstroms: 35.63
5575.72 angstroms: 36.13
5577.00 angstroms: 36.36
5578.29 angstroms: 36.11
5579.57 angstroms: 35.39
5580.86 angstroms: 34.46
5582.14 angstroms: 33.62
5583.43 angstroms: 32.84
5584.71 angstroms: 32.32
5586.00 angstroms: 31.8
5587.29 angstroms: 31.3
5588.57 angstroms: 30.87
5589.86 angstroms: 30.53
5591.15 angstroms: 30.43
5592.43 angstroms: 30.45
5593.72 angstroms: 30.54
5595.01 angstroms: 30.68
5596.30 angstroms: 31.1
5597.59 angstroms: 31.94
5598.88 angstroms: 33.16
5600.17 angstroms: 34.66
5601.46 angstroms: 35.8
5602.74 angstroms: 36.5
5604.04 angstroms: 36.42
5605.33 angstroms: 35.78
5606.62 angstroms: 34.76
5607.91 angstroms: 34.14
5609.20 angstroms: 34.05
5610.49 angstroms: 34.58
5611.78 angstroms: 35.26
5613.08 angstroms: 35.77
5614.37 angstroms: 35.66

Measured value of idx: 1.43 angstroms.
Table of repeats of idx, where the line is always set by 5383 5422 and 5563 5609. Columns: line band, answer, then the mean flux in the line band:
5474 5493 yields 1.2 angstroms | 30.3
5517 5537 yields 1.9 angstroms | 29.8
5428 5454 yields -1.5 angstroms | 33.7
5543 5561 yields 0.2 angstroms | 32.8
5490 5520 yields 1.0 angstroms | 31.5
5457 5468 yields 1.0 angstroms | 29.3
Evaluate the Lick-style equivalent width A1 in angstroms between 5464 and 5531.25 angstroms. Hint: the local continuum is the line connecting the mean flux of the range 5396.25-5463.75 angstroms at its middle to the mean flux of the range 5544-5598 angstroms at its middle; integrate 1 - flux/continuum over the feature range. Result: 4.5 angstroms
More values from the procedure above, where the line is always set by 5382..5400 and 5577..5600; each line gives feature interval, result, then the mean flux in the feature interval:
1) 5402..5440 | -1.4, 32.1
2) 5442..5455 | -1.2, 34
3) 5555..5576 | -1.5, 34.4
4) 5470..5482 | 1.1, 28.6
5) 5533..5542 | 0.1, 31.7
